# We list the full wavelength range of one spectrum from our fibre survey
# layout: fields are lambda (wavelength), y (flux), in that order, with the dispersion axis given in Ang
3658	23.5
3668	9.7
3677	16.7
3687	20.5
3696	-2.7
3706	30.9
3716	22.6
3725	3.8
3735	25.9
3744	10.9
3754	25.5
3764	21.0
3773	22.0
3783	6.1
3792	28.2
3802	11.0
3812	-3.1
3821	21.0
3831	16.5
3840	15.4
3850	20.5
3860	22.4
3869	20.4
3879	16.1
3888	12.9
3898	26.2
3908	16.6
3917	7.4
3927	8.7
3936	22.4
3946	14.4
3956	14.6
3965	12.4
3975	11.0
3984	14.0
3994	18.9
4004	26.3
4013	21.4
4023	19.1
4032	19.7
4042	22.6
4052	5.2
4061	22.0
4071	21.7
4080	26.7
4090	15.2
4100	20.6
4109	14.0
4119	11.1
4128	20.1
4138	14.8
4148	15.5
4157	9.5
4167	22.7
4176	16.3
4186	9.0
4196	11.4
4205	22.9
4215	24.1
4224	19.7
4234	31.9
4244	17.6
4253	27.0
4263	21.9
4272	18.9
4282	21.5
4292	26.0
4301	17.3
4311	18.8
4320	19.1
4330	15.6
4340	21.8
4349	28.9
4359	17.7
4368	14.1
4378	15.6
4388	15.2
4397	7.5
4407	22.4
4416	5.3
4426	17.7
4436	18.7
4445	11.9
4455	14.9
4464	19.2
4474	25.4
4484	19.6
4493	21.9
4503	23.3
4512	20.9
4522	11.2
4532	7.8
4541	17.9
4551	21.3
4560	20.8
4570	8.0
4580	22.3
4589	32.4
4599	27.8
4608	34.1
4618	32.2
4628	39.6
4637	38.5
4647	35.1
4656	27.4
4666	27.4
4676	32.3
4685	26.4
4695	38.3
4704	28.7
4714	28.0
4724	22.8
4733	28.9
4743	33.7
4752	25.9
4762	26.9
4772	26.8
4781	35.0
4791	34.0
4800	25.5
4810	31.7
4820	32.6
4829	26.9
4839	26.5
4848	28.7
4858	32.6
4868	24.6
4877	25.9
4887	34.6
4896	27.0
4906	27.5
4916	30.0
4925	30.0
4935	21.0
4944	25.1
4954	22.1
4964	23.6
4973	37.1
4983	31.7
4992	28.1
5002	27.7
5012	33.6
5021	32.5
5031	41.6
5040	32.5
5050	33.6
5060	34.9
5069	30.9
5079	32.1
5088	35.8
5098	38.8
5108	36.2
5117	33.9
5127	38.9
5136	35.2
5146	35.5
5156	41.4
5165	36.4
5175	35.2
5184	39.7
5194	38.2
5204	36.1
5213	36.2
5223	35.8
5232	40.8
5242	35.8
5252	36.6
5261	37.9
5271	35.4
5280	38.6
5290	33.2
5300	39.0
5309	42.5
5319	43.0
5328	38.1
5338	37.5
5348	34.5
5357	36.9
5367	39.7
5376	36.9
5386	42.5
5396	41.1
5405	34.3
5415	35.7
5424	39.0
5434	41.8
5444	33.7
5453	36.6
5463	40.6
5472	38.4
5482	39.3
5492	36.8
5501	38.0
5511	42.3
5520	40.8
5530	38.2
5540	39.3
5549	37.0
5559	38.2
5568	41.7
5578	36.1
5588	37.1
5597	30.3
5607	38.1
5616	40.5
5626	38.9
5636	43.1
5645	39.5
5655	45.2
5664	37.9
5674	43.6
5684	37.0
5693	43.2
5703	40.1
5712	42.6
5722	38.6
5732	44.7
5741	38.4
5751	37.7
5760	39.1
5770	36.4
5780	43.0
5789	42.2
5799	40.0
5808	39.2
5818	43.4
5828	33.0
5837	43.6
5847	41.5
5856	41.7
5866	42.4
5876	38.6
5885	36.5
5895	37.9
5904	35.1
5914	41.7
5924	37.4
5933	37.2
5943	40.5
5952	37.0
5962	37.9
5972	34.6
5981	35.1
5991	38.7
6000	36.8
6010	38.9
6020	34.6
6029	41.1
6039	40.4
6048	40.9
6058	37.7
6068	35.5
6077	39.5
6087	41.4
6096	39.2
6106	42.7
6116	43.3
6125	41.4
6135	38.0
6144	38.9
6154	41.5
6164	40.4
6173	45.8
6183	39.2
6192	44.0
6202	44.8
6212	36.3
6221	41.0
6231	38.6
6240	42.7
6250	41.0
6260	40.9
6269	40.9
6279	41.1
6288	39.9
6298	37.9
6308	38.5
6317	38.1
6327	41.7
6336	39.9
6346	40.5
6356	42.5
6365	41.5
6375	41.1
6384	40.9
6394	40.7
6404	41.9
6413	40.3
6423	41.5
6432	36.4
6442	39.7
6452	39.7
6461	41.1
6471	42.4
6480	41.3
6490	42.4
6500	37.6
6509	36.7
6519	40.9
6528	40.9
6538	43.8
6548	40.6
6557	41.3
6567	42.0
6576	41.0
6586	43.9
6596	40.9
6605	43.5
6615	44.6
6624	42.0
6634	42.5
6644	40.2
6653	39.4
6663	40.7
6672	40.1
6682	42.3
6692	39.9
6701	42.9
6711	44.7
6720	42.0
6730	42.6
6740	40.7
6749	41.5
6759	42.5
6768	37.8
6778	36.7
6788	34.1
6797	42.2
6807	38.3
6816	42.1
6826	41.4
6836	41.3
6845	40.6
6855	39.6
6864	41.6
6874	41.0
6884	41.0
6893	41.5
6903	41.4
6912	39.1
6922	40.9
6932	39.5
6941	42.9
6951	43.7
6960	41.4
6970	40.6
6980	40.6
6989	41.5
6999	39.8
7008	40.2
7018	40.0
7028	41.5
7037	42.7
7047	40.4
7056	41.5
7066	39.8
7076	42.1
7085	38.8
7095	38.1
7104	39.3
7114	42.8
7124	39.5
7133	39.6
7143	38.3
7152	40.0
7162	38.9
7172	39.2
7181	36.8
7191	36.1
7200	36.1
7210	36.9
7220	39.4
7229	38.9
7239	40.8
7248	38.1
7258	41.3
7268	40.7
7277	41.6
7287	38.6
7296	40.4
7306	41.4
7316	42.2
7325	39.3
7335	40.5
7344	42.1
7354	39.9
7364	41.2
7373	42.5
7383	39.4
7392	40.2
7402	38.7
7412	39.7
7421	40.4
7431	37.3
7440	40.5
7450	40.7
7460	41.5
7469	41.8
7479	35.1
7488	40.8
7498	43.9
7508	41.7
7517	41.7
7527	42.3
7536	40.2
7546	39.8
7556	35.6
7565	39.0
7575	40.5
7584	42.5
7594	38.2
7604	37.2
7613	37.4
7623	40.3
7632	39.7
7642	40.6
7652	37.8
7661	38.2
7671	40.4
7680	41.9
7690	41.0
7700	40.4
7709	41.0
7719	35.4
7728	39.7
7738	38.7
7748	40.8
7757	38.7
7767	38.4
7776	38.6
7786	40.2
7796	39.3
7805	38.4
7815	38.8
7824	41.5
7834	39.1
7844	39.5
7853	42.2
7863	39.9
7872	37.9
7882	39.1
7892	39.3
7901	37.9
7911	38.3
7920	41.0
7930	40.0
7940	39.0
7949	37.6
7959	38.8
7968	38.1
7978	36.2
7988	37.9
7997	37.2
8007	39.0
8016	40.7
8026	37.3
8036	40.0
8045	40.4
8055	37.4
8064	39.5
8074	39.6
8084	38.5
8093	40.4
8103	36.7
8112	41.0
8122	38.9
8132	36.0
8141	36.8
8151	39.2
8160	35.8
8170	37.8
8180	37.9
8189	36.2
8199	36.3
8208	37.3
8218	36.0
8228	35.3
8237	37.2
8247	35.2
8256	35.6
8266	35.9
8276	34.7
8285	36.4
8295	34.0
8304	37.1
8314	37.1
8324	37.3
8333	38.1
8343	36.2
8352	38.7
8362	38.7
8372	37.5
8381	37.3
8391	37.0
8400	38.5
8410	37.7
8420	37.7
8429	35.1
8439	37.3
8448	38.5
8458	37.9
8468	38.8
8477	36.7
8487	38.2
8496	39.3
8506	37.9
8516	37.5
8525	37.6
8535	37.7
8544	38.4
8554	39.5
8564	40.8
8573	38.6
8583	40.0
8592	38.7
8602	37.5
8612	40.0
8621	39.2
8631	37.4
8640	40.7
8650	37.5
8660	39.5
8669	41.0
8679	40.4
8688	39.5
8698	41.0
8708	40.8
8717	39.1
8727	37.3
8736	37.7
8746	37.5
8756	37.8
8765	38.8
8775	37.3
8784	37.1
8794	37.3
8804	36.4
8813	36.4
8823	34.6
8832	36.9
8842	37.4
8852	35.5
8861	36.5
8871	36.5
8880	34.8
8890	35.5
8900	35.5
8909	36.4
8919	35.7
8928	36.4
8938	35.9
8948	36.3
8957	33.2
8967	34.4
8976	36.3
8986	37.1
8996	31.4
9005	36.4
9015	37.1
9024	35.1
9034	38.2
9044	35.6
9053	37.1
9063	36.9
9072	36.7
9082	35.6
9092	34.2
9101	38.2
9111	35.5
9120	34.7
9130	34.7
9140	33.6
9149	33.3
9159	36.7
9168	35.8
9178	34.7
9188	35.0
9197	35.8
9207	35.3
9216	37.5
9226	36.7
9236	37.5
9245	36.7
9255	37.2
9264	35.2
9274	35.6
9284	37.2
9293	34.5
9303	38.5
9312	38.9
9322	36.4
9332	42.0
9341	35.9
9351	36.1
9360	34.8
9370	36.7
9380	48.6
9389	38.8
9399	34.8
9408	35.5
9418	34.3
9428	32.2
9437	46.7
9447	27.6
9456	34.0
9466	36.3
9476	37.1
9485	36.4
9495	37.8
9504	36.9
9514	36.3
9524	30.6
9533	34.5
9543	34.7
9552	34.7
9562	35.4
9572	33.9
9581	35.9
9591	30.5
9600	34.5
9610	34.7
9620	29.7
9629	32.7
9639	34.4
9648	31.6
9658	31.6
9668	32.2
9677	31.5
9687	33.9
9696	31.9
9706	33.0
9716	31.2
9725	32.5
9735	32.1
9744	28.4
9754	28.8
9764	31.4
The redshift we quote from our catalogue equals 0.15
